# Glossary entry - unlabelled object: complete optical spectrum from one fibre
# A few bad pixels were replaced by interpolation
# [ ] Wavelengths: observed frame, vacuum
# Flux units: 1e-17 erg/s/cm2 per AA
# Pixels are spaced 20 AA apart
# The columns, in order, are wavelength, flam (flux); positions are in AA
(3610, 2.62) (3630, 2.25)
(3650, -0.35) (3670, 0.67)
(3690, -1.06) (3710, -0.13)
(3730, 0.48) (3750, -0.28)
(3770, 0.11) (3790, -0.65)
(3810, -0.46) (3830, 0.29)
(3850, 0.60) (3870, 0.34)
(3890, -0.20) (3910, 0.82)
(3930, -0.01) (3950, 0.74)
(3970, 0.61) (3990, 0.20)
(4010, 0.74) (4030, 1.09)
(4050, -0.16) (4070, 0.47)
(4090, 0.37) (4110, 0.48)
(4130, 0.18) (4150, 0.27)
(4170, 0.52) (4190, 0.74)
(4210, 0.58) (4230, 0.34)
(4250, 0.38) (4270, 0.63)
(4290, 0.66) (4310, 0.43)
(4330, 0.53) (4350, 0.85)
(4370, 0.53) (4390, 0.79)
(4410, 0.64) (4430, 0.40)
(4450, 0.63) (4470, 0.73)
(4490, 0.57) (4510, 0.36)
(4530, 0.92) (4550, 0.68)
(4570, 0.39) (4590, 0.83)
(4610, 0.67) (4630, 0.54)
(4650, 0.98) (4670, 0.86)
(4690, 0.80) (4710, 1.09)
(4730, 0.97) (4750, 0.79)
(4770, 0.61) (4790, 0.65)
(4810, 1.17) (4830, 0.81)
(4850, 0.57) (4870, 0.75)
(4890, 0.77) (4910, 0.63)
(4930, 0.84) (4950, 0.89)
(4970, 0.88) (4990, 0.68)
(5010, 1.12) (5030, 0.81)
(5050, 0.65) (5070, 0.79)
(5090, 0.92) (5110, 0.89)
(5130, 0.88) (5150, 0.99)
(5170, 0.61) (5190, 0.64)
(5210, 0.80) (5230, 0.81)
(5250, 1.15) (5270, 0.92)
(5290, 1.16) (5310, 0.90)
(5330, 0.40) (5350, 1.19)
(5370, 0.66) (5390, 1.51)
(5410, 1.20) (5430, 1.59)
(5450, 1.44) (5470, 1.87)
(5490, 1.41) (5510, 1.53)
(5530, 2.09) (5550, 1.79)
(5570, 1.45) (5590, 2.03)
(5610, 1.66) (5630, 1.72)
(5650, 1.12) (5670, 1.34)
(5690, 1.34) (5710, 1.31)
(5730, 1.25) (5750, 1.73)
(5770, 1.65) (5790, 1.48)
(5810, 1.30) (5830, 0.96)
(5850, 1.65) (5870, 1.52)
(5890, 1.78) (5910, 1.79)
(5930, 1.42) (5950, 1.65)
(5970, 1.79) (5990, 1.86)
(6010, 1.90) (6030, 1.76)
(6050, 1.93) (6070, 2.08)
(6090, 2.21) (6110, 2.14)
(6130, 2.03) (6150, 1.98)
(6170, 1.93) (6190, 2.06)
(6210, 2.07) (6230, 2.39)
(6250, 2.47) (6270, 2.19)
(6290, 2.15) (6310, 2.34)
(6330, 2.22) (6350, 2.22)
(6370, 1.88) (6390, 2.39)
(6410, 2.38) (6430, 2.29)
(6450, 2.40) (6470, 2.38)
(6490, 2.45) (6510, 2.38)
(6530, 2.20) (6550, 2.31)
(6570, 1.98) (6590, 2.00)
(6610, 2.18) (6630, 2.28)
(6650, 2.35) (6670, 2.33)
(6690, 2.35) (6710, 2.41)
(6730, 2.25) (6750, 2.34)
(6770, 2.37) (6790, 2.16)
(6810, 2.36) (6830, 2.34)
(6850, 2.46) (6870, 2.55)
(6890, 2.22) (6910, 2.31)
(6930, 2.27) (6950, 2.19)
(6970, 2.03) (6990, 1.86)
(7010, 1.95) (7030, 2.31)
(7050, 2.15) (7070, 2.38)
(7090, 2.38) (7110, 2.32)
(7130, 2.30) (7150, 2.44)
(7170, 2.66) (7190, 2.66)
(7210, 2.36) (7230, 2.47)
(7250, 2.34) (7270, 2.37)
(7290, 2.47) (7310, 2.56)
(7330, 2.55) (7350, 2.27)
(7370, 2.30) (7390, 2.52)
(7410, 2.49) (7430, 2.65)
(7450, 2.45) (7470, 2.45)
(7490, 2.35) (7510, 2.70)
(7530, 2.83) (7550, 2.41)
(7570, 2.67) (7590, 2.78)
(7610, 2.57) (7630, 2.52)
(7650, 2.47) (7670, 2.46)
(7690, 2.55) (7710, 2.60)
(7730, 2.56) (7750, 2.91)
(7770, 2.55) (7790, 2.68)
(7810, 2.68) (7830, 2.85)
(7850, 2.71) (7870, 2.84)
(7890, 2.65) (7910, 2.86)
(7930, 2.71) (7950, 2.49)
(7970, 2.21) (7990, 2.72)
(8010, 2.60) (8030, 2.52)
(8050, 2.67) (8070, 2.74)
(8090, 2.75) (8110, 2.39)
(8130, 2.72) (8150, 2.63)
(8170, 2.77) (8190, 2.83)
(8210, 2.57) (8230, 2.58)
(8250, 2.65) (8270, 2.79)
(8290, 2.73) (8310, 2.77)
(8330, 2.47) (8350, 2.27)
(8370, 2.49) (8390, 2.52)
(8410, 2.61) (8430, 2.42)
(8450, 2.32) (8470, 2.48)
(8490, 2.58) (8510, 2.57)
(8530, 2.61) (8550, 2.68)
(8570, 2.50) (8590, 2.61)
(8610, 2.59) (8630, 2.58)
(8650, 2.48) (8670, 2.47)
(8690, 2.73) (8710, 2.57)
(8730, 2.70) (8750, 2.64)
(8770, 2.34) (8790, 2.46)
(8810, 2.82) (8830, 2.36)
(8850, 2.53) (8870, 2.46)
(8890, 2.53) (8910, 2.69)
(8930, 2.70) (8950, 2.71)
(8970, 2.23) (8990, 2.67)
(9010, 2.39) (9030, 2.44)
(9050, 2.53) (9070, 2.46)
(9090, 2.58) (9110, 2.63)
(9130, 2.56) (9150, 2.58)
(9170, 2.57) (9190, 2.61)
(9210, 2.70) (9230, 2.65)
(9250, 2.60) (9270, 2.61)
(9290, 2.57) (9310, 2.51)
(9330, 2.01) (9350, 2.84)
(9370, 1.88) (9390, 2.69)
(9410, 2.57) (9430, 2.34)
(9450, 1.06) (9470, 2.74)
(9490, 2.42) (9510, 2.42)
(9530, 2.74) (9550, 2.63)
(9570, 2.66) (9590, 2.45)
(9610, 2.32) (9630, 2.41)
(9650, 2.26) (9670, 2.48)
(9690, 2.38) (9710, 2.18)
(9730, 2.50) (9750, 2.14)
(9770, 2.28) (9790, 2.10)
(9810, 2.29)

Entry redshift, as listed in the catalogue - 0.35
